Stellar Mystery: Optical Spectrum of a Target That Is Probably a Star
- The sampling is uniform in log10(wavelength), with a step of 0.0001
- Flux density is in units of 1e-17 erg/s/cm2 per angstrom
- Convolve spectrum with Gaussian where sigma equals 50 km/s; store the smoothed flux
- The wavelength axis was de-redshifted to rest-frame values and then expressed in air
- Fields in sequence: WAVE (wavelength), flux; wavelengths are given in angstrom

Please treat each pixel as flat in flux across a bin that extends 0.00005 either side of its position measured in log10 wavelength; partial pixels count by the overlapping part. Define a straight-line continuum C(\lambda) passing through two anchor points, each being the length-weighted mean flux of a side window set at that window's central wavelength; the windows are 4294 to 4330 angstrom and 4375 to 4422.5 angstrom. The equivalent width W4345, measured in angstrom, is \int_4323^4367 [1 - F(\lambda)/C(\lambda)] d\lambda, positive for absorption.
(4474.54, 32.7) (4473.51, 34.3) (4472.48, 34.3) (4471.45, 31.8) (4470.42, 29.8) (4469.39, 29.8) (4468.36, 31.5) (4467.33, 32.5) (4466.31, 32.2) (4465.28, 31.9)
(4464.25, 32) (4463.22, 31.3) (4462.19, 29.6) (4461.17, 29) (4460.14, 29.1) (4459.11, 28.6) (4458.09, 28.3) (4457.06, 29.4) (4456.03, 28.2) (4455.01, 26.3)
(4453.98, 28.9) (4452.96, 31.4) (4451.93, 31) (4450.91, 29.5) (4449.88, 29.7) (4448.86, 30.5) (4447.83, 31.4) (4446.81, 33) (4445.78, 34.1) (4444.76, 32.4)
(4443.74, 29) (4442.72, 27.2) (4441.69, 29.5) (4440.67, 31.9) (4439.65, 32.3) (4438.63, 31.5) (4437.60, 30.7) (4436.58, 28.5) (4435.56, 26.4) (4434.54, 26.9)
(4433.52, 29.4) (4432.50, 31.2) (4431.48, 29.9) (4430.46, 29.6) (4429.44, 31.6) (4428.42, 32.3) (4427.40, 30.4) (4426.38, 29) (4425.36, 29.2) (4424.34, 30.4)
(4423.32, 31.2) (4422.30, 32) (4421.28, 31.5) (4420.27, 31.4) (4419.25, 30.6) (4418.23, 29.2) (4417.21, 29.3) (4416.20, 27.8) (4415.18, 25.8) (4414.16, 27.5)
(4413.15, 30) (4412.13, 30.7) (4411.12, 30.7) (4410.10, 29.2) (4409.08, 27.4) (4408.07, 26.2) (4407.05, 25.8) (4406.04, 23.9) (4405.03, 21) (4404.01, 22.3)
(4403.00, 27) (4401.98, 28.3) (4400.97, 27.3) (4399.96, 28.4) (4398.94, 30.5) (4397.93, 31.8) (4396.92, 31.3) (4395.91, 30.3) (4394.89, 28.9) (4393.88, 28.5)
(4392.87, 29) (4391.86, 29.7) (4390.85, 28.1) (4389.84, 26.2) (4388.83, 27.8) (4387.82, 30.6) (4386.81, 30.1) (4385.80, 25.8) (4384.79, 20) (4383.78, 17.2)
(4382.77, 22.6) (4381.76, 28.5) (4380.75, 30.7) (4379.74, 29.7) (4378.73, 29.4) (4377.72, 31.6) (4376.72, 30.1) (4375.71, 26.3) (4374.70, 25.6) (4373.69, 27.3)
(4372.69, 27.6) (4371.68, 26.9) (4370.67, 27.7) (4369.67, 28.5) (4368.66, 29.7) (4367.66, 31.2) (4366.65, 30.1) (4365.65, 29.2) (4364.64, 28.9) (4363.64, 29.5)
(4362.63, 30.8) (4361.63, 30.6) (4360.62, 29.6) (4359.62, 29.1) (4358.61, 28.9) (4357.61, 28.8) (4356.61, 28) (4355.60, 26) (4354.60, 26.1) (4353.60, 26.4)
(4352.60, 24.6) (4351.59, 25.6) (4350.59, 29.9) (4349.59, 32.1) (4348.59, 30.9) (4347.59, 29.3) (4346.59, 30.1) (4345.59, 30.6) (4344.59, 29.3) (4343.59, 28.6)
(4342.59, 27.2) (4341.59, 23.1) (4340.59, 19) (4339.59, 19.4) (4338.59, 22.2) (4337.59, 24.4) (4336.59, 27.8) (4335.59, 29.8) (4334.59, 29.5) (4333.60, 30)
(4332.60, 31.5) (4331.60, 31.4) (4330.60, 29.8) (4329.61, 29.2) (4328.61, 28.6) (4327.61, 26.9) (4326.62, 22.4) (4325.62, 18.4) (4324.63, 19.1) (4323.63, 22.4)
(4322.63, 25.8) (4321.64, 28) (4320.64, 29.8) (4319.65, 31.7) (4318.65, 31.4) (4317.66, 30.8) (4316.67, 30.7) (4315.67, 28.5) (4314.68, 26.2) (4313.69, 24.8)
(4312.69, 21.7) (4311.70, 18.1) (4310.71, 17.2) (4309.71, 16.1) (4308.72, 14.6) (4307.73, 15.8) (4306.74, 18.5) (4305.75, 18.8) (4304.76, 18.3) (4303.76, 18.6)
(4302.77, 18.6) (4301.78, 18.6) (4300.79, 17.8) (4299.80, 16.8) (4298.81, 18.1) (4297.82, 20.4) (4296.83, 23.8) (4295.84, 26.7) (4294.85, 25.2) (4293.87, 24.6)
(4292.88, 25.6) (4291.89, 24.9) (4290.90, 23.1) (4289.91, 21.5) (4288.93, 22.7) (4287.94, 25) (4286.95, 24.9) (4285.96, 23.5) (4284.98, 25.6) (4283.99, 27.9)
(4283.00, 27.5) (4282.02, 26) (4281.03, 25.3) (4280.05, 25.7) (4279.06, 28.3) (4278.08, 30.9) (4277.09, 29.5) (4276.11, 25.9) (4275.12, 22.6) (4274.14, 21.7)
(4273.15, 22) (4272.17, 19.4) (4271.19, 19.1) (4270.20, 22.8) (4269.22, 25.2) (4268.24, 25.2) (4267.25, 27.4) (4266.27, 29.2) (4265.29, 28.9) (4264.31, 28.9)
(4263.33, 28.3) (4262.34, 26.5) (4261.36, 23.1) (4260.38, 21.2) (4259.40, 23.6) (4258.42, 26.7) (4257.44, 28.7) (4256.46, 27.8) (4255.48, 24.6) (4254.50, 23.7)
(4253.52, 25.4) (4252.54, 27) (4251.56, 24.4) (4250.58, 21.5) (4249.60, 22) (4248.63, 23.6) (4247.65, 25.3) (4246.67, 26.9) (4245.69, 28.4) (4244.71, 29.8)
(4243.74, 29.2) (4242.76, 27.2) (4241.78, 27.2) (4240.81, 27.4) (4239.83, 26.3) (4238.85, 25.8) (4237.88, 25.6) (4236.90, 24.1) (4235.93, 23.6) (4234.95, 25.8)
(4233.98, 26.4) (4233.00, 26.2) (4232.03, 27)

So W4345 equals -4.7 angstrom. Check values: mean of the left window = 22.7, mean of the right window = 28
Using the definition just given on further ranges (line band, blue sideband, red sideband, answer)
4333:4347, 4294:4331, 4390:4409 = -1.2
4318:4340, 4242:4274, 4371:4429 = -0.1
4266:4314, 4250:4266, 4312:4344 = 6.3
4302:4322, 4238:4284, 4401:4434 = 2.9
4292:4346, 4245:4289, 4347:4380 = 6.1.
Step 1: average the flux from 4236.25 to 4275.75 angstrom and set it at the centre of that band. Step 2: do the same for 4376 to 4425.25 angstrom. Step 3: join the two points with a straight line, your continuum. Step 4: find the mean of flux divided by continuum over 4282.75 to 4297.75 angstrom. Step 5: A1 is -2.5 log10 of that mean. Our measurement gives 0.06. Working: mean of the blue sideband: 25.3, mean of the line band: 24.7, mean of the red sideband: 28.2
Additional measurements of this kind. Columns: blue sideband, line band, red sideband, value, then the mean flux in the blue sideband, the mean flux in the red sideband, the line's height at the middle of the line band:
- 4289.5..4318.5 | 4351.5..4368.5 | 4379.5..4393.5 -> -0.136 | 21.7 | 26.8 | 25.2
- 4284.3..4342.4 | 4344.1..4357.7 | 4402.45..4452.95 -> -0.112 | 23.8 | 29.4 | 25.6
